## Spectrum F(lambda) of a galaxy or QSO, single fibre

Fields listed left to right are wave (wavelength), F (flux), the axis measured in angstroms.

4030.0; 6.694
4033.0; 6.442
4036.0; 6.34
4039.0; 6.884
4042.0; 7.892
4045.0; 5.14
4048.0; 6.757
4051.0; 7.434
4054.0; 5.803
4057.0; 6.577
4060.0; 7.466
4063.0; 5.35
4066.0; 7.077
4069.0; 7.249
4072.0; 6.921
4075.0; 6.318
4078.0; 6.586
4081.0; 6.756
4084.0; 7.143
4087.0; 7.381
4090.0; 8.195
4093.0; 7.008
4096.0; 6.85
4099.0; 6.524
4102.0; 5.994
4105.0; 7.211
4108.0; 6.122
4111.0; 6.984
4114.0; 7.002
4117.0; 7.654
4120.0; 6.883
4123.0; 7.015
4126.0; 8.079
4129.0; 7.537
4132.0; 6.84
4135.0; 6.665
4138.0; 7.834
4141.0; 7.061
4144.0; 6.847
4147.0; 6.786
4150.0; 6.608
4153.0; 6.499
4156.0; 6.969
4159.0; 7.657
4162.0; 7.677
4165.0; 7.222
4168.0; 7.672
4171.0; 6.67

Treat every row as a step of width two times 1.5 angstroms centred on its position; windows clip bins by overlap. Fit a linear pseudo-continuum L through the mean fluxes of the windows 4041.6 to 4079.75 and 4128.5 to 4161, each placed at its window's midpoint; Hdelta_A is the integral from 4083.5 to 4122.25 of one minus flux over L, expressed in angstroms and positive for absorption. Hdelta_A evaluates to -0.97 angstroms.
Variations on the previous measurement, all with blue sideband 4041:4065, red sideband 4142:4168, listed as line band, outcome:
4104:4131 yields -1.11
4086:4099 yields -1.00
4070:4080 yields 0.00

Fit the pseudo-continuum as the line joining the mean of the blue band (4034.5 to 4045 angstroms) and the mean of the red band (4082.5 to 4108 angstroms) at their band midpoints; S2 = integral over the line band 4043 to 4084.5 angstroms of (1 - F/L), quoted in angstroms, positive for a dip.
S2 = 1.5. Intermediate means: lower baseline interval 6.77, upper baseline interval 6.98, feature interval 6.62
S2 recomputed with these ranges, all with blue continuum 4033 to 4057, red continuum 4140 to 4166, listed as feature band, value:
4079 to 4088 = -0.4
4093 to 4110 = 0.6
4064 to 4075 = -0.3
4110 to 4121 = -0.4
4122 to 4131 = -0.8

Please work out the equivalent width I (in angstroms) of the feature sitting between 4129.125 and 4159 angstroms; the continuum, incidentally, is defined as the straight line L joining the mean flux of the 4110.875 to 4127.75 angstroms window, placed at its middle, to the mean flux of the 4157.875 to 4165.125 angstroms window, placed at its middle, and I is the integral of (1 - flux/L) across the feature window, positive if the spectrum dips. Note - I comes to 1.9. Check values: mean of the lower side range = 7.3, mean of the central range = 6.97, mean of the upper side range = 7.57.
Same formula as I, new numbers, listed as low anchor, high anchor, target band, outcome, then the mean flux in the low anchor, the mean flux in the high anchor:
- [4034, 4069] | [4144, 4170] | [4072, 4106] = -0.5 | 6.64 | 7.11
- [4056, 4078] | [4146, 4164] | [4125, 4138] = -0.7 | 6.7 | 7.04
